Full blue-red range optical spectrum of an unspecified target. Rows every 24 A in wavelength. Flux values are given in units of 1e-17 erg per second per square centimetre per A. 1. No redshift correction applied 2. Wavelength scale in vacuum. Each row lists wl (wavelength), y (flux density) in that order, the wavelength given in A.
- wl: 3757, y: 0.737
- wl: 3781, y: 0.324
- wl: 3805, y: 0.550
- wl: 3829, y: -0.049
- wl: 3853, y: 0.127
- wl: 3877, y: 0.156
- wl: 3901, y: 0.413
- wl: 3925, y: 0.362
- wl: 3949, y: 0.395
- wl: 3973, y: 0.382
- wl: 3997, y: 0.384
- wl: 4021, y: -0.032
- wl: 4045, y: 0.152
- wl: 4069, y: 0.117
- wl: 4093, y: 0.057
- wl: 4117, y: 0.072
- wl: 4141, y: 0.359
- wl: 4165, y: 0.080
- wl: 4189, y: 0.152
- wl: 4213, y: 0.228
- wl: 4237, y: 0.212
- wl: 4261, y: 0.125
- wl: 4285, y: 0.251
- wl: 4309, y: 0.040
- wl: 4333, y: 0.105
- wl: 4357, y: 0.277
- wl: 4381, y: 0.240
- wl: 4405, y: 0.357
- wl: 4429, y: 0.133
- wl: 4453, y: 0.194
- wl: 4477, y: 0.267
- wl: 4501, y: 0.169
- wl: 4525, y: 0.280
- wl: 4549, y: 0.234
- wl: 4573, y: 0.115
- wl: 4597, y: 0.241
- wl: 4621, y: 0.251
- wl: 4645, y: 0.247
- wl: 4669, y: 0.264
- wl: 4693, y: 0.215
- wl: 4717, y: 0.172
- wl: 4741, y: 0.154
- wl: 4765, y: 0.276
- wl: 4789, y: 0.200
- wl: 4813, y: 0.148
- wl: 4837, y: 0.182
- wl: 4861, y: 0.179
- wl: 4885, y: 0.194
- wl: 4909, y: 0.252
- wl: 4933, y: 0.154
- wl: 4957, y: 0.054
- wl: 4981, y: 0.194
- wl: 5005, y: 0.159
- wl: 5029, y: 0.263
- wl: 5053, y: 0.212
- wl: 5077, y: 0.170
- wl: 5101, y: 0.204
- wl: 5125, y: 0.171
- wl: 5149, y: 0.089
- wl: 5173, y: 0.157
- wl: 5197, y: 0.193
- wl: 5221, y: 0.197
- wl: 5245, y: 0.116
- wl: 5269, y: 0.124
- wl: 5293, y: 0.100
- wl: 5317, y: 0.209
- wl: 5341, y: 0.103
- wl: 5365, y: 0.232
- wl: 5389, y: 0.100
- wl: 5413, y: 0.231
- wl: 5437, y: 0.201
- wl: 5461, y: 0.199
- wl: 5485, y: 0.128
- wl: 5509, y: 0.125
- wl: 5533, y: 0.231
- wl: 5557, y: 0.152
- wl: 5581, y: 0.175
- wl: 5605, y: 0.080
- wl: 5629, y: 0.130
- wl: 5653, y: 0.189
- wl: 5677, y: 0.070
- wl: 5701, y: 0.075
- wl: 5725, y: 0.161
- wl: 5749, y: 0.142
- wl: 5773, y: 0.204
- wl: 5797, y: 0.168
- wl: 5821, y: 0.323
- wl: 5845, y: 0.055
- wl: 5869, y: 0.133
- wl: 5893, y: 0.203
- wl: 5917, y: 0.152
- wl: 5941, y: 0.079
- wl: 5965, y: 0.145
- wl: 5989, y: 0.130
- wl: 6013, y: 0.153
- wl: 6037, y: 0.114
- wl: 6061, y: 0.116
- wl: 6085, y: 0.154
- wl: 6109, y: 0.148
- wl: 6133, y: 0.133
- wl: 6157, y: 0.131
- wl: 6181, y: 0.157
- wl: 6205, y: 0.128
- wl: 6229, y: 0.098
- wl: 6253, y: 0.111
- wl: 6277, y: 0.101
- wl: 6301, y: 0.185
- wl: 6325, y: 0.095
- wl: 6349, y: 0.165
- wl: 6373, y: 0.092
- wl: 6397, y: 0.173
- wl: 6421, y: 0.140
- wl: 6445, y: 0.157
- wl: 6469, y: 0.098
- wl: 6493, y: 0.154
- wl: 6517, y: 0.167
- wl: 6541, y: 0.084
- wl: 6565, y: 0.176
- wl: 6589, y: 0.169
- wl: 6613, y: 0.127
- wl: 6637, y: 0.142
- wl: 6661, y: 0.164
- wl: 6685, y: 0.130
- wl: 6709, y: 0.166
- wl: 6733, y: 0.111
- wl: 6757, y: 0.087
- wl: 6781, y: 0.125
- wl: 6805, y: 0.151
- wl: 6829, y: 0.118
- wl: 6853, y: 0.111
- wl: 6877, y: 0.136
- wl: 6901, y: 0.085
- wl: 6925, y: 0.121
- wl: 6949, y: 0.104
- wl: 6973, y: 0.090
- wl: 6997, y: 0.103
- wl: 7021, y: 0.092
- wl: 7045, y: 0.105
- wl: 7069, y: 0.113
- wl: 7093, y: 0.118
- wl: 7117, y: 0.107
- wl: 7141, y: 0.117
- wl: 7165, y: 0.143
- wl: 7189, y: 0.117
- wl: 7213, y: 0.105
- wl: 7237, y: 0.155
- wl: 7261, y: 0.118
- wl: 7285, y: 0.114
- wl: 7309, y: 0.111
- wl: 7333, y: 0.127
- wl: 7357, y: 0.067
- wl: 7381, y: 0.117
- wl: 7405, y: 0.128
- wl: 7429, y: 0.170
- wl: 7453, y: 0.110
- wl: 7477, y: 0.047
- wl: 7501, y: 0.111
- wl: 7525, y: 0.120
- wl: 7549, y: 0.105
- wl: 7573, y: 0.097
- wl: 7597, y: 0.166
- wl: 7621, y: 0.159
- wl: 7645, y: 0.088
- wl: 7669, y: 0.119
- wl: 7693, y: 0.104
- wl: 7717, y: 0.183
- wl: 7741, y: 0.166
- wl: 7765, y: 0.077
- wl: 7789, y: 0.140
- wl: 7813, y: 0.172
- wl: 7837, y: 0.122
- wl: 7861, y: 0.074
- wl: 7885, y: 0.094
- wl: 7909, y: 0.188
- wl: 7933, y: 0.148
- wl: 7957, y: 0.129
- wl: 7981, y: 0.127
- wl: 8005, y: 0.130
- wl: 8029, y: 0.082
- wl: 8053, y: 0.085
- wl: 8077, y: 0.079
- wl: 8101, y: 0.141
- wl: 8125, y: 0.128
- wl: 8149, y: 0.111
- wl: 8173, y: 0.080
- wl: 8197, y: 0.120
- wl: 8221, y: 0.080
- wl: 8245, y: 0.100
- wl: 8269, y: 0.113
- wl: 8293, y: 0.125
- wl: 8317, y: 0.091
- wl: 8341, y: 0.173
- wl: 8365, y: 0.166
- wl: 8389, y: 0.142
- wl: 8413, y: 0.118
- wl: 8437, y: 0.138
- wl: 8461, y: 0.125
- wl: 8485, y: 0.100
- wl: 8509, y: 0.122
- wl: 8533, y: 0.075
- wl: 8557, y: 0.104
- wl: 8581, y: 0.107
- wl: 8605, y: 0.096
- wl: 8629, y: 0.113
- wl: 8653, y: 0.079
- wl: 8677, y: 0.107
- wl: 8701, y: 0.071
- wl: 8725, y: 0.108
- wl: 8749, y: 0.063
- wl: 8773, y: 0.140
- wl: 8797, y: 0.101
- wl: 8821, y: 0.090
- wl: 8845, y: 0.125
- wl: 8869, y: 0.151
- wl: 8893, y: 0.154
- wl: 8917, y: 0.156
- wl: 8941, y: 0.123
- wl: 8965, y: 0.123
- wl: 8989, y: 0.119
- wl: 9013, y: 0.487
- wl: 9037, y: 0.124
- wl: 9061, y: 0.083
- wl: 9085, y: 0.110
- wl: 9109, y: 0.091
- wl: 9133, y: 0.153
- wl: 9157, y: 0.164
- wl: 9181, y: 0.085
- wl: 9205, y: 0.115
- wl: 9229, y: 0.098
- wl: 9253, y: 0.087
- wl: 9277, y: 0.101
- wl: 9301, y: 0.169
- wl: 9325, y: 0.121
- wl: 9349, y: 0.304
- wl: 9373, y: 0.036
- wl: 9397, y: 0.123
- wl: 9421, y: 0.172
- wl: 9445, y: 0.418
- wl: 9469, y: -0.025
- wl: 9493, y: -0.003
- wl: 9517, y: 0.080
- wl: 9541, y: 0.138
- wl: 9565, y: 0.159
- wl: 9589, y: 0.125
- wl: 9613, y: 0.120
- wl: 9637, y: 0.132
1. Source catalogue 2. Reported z 1.42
